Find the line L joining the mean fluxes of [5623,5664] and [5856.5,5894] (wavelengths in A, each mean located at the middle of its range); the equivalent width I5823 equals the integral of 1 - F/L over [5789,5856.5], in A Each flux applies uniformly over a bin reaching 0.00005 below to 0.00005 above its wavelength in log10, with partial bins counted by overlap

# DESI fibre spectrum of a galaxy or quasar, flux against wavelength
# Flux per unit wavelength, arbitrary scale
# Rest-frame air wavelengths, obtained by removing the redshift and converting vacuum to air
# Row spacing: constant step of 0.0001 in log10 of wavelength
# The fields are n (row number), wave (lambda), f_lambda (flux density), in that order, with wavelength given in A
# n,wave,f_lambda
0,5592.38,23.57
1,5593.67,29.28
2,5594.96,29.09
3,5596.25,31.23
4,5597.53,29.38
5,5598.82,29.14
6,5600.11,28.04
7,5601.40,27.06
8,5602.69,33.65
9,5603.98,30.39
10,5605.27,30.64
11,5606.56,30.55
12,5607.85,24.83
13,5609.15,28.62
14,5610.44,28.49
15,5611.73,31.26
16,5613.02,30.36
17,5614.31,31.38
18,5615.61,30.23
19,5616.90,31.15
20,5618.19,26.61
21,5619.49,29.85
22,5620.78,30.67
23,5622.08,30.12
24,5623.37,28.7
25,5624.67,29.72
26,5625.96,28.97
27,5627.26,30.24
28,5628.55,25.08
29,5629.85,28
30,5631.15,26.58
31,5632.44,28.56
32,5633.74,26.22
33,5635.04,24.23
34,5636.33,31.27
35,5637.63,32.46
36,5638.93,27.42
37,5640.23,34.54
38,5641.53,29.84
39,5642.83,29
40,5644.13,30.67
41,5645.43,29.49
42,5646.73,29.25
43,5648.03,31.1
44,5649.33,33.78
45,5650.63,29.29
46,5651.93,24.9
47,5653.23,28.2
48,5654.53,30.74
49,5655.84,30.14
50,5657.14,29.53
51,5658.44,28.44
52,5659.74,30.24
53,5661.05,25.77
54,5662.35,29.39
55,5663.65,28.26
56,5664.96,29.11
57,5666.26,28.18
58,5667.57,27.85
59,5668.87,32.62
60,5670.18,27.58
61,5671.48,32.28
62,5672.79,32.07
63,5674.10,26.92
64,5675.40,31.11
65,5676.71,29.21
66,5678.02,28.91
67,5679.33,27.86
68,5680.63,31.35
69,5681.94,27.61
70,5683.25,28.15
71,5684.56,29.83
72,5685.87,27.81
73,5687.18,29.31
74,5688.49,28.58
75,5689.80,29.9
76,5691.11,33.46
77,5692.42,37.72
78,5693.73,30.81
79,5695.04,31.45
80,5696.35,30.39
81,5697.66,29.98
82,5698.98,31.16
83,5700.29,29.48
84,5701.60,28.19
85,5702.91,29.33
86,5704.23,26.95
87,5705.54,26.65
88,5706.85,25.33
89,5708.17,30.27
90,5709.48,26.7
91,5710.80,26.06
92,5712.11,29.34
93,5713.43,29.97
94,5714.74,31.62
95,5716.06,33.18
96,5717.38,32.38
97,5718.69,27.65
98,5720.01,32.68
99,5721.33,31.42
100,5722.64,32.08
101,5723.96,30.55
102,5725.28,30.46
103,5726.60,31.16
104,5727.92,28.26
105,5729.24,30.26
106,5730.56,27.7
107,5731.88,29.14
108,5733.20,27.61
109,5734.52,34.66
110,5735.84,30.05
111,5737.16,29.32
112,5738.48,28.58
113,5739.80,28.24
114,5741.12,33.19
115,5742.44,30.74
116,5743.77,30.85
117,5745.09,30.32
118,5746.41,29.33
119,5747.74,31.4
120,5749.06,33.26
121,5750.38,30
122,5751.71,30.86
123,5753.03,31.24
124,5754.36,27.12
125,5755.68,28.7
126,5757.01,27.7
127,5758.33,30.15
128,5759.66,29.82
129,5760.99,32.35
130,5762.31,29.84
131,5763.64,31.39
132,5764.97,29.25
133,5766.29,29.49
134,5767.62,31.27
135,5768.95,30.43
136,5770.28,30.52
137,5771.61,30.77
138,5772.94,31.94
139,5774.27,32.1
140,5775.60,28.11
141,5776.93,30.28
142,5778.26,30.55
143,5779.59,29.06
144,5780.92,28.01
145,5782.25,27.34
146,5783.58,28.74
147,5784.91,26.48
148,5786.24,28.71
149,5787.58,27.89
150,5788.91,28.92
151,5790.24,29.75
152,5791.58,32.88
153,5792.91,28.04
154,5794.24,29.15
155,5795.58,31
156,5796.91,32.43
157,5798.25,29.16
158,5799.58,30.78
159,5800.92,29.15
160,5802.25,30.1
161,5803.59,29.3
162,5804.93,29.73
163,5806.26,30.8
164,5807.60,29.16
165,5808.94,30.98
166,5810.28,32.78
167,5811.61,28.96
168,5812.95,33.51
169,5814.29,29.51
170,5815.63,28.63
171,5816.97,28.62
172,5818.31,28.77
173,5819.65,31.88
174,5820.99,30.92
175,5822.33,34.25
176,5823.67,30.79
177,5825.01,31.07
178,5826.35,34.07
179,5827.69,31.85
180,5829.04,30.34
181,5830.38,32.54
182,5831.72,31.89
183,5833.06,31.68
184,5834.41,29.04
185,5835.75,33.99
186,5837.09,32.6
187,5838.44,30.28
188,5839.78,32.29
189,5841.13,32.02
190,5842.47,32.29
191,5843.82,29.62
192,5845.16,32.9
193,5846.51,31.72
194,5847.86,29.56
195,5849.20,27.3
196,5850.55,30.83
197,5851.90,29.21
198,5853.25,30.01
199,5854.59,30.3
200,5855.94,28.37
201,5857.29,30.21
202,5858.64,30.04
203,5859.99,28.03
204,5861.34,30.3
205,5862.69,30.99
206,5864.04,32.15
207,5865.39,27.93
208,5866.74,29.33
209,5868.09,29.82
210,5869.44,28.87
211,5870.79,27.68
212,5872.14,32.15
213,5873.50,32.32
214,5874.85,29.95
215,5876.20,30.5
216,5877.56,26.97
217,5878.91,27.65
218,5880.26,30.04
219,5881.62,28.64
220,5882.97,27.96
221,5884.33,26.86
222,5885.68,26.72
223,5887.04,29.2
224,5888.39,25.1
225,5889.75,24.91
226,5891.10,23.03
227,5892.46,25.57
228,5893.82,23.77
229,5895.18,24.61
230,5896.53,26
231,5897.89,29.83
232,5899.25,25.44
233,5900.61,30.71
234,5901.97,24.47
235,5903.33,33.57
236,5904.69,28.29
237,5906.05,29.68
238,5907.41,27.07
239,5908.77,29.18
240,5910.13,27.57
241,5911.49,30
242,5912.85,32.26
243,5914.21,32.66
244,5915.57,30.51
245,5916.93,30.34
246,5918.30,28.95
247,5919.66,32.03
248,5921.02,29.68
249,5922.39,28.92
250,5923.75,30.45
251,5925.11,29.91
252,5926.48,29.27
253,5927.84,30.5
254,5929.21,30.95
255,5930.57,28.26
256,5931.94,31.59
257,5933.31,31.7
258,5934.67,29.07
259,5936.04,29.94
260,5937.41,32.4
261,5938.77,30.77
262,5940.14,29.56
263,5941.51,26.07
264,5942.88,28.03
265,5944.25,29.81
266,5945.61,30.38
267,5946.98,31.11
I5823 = -4.9 A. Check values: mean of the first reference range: 29.1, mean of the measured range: 30.7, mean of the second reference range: 28.5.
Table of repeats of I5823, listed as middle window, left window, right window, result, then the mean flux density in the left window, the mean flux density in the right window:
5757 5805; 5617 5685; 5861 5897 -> -2.1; 29.2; 28.1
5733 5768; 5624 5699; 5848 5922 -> -1.2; 29.5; 28.8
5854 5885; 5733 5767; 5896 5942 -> 0.4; 30.3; 29.7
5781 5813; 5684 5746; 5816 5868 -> 0.8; 30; 30.8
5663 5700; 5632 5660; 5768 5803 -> -0.5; 29.5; 29.7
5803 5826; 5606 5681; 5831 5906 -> -1.1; 29.3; 29.2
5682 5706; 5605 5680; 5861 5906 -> -0.7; 29.3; 28.2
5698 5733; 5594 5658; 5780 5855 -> 0.4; 29.4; 30.4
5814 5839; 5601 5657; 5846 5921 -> -1.9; 29.4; 28.9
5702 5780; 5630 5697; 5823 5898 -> -1.1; 29.6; 29.5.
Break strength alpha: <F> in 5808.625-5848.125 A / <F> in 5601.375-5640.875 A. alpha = 1.1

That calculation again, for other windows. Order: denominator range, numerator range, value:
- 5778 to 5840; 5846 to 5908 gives 0.94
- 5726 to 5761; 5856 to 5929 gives 0.96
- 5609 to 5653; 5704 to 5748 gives 1.02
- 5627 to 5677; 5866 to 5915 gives 0.97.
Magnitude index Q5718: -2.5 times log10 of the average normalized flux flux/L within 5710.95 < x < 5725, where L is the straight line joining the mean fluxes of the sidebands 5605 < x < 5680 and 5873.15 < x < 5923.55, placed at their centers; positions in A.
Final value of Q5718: -0.07 mag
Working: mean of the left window 29.3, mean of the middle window 30.9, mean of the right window 28.4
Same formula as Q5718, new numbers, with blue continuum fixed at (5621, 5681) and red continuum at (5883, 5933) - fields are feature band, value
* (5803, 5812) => -0.054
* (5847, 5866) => -0.036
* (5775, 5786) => 0.011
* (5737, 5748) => -0.044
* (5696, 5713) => 0.026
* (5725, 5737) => -0.031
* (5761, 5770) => -0.055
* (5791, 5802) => -0.053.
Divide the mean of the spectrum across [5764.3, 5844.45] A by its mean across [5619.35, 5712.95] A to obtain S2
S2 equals 1.04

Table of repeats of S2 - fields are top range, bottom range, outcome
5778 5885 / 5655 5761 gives 1.01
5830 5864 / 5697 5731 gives 1.04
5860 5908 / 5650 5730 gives 0.95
